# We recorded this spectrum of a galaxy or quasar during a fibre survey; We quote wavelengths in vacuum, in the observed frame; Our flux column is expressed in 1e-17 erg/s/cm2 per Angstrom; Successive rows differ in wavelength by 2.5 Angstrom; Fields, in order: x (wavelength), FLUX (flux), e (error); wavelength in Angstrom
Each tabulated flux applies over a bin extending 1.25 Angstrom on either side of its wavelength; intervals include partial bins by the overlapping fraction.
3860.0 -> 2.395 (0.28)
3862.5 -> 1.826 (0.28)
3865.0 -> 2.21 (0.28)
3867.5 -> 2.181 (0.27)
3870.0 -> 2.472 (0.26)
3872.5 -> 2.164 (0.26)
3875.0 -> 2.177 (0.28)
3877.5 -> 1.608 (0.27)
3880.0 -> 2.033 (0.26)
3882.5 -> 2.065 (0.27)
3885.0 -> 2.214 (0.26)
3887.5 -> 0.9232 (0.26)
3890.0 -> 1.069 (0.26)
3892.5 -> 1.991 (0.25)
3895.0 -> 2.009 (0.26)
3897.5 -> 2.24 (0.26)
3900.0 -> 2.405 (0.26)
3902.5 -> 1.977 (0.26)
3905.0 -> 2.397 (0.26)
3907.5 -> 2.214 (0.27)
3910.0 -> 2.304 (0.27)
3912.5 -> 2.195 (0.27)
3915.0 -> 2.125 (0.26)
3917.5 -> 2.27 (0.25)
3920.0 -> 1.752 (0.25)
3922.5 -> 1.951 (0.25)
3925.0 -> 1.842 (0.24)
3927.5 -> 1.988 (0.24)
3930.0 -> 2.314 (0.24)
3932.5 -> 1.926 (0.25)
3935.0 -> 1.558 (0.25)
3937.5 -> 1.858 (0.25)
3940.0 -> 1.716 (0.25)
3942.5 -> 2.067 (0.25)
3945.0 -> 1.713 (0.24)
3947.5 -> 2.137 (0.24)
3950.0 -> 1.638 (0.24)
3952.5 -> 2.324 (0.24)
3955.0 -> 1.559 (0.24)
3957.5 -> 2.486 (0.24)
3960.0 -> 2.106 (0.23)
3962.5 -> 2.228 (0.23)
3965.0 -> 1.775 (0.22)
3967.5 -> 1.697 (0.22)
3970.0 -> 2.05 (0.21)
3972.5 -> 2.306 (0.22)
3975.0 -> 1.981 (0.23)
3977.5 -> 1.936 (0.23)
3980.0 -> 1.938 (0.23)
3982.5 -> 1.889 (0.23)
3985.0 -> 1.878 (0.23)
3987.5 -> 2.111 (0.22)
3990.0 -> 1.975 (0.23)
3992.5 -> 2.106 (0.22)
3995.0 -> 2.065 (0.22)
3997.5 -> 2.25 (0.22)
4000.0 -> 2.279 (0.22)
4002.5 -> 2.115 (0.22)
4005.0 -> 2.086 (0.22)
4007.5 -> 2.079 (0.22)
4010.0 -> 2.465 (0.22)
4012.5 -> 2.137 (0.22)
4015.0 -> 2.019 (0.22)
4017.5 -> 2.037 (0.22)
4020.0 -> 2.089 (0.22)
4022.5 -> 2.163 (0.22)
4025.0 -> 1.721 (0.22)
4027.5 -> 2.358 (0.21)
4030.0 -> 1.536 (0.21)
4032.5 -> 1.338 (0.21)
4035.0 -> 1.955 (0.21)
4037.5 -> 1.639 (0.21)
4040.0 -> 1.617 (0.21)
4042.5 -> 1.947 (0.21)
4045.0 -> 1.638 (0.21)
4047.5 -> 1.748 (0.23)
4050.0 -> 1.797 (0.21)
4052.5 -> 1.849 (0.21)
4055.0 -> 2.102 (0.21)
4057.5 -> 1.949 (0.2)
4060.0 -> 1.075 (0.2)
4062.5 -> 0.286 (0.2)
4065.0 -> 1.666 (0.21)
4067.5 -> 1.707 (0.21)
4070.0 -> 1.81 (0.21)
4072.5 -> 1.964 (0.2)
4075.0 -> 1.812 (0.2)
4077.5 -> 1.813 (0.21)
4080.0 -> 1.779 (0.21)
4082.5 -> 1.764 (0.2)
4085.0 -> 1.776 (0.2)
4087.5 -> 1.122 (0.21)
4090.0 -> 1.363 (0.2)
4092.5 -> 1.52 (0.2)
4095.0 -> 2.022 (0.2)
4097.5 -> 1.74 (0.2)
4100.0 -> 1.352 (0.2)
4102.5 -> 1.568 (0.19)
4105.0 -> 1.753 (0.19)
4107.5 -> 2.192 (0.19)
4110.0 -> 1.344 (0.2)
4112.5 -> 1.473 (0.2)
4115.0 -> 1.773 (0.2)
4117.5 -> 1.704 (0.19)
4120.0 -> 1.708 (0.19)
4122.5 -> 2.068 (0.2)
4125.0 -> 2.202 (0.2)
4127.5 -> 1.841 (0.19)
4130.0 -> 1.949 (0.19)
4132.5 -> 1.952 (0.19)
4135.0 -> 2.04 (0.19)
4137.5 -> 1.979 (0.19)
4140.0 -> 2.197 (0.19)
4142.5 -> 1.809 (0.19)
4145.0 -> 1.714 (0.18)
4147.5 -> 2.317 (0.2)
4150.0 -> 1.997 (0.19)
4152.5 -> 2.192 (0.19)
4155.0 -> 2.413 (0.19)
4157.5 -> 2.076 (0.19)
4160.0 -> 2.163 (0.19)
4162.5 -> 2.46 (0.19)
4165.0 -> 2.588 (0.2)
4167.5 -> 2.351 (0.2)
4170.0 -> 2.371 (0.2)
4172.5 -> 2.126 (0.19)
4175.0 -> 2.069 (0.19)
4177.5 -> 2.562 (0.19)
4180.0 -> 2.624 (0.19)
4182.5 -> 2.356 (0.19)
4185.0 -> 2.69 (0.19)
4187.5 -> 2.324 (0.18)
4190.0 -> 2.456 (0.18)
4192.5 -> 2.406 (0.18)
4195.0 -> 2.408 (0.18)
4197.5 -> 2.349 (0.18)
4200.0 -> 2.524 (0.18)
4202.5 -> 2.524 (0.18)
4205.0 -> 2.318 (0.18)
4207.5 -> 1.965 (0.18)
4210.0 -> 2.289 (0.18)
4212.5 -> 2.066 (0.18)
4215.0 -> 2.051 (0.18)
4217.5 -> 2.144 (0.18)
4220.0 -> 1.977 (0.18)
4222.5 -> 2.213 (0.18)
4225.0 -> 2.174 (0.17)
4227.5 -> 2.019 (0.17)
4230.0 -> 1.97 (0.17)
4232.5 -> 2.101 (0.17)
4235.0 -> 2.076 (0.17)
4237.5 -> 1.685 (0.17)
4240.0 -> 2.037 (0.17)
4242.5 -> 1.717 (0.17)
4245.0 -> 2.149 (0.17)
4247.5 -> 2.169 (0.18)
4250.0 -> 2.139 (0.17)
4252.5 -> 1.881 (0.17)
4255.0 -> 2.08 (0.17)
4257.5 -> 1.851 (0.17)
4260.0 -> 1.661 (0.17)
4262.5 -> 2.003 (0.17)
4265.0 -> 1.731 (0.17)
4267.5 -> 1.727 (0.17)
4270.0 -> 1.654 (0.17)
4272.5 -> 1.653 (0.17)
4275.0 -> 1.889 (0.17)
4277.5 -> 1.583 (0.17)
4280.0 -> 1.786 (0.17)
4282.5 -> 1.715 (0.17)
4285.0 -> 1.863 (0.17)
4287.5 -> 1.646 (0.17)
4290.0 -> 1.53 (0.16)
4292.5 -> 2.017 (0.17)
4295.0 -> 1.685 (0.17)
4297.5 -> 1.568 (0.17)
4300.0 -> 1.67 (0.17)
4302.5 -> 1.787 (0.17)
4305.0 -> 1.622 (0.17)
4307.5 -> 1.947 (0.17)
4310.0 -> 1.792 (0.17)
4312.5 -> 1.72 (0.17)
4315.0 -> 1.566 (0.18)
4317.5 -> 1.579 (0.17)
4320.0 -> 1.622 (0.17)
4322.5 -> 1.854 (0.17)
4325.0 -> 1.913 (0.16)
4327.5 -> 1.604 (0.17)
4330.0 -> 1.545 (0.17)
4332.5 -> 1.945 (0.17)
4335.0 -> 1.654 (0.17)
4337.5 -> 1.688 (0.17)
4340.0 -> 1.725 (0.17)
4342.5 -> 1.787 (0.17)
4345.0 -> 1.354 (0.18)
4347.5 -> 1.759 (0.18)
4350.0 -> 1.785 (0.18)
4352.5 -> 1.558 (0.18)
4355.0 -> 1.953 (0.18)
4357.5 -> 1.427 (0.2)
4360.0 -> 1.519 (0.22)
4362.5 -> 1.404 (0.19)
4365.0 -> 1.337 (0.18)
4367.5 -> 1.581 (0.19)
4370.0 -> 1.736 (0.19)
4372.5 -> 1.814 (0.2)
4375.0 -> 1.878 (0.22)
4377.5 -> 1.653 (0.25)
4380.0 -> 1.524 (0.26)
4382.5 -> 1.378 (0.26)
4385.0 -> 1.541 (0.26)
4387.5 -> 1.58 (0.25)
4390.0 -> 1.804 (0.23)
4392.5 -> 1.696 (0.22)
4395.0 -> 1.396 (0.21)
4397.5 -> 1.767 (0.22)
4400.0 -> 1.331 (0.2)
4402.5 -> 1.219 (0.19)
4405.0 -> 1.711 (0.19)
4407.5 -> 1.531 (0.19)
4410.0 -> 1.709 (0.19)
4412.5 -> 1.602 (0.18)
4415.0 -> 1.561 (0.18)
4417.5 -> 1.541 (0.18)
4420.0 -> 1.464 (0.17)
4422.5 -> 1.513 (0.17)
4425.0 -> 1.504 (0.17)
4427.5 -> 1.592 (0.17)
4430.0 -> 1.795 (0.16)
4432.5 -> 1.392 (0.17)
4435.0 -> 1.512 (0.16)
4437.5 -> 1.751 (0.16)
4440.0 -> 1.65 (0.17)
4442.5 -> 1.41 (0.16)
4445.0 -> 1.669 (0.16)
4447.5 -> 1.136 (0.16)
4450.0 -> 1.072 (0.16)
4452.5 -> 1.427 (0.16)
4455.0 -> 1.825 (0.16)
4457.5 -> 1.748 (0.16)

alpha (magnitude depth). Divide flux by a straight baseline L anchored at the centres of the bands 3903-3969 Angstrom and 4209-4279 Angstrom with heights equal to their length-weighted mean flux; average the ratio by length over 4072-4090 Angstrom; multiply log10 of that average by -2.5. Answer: 0.176 mag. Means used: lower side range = 2.01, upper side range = 1.95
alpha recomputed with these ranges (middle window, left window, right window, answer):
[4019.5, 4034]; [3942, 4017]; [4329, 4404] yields 0.08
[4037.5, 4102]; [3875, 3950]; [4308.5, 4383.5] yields 0.13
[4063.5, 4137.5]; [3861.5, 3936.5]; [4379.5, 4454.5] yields 0.04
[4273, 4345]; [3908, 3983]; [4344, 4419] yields -0.04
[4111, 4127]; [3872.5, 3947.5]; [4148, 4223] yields 0.22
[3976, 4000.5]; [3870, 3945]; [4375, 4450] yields -0.07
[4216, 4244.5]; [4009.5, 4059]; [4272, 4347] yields -0.14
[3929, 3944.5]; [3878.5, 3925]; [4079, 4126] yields 0.03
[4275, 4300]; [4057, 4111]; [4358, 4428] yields -0.09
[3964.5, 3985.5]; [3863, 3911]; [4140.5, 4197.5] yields 0.09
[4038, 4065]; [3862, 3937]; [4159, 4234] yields 0.32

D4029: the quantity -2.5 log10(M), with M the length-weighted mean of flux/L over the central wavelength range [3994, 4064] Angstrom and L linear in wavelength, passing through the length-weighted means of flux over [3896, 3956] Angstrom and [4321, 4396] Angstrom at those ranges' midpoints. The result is 0.04 mag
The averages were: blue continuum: 2.02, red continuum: 1.65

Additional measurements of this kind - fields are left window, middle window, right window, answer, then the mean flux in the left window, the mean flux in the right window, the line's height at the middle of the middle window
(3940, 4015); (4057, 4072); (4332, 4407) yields 0.345 mag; 2.04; 1.61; 1.95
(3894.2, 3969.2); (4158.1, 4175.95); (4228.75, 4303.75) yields -0.212 mag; 2.03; 1.83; 1.89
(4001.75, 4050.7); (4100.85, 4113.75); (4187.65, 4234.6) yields 0.233 mag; 1.92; 2.22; 2.05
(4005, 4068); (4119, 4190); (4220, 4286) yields -0.177 mag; 1.8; 1.91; 1.86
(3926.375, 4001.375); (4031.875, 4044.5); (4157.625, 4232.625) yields 0.215 mag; 2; 2.29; 2.09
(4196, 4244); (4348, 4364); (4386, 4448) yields 0.079 mag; 2.12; 1.56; 1.73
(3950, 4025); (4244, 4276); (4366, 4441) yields -0.081 mag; 2.06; 1.59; 1.75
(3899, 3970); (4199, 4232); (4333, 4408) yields -0.230 mag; 2.02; 1.61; 1.75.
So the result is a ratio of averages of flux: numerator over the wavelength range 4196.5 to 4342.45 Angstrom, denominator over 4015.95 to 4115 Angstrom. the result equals 1.11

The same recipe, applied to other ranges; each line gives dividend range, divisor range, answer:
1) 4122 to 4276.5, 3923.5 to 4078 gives 1.11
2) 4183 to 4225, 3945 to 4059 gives 1.16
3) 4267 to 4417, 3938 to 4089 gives 0.88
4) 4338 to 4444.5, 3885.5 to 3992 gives 0.81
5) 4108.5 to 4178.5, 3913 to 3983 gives 1.04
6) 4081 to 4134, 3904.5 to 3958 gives 0.86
